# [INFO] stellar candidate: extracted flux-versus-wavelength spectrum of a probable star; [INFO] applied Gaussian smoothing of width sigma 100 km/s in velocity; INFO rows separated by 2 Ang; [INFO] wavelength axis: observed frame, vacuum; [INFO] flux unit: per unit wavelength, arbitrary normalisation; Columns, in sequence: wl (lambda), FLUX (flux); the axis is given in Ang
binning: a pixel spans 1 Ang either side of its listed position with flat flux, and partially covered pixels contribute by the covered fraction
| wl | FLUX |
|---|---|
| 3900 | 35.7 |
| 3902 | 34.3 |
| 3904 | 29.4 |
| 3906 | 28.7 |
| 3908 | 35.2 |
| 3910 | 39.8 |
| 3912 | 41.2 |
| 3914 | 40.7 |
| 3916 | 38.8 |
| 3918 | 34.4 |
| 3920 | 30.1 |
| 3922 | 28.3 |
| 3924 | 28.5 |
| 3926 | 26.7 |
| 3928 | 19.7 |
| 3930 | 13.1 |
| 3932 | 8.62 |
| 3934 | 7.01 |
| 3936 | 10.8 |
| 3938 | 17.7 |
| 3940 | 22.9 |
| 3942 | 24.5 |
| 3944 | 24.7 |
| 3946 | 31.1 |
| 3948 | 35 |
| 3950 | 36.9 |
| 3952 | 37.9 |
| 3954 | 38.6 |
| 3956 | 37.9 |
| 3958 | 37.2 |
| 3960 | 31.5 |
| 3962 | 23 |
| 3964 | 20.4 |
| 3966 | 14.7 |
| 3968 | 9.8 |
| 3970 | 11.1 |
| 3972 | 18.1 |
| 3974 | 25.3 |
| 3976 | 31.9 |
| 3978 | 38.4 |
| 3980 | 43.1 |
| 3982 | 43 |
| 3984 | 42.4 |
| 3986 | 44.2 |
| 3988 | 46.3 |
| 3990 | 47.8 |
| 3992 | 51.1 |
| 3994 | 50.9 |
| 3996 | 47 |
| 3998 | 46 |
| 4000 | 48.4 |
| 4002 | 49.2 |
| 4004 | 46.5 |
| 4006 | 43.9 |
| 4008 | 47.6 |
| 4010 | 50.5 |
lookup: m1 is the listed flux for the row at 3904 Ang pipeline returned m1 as 29.4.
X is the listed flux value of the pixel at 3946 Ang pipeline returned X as 31.1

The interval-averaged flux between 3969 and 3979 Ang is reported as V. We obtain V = 25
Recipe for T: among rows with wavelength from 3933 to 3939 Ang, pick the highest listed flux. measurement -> 17.7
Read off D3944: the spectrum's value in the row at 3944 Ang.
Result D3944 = 24.7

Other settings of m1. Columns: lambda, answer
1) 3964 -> 20.4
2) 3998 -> 46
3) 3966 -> 14.7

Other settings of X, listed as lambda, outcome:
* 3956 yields 37.9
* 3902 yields 34.3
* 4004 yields 46.5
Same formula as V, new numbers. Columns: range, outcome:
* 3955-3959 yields 37.5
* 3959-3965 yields 25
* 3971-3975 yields 21.7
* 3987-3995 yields 49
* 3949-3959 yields 37.7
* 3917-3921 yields 32.2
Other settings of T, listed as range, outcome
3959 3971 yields 31.5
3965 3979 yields 38.4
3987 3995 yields 51.1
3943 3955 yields 38.6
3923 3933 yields 28.5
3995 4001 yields 48.4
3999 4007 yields 49.2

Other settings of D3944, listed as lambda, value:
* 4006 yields 43.9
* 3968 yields 9.8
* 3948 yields 35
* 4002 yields 49.2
